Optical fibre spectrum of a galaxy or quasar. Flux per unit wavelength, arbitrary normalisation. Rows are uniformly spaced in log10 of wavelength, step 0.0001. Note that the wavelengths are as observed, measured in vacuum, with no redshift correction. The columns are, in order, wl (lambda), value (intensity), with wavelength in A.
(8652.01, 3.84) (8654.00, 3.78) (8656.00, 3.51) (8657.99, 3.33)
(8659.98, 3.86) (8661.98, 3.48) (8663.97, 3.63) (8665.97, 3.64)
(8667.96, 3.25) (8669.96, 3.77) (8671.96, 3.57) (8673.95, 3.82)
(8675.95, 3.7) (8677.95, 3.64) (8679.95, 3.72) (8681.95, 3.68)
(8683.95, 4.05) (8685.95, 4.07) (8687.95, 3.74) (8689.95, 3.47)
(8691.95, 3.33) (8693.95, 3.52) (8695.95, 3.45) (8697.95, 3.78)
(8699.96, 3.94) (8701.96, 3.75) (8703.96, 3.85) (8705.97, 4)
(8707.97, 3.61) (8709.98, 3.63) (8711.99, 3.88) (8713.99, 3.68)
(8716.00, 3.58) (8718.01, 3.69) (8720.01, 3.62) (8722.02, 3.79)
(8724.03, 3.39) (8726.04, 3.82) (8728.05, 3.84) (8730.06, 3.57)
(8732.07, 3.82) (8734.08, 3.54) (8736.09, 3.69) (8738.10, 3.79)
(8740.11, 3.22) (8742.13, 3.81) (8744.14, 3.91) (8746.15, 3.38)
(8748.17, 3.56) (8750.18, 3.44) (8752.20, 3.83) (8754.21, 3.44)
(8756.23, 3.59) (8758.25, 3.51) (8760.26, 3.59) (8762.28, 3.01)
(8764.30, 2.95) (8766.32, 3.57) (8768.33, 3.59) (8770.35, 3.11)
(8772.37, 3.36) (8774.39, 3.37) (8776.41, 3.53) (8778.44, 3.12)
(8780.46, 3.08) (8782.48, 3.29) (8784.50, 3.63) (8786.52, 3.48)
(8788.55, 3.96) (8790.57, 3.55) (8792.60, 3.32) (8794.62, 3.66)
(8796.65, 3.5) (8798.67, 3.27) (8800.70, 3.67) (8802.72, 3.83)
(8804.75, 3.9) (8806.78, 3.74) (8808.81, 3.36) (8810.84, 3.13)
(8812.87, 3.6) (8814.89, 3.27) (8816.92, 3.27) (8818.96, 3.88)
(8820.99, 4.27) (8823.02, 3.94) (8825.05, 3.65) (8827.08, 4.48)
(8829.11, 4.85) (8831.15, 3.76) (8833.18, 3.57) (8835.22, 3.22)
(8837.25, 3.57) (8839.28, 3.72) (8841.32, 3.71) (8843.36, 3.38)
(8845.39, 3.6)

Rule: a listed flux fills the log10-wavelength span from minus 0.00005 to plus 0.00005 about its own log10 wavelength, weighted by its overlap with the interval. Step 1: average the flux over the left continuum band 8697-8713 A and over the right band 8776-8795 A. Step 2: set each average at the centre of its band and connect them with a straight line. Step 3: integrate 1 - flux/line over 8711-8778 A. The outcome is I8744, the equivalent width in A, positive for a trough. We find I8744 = 1.4 A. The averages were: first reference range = 3.8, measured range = 3.56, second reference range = 3.45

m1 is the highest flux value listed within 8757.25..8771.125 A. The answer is 3.59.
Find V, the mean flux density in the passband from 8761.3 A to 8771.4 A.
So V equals 3.25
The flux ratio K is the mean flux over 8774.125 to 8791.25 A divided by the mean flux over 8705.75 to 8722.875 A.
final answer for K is 0.93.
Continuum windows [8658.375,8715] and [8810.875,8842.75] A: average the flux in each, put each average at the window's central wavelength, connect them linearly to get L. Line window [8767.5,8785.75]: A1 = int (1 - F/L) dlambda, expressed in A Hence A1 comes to 1.9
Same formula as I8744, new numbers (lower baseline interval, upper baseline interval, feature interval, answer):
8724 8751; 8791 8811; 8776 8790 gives 0.5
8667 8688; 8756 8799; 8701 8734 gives -1.0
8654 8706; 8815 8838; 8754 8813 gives 5.2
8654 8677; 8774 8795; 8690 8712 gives -0.8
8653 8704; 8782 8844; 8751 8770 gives 1.2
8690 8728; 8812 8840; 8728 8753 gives 0.5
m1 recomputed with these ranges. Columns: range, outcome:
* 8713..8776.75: 3.91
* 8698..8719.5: 4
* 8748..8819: 3.96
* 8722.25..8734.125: 3.84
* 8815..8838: 4.85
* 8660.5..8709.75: 4.07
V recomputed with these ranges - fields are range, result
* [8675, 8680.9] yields 3.68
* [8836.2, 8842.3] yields 3.67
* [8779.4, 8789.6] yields 3.49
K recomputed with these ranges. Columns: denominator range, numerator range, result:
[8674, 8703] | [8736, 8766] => 0.95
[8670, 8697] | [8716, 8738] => 1.00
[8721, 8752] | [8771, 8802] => 0.95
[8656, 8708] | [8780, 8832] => 1.00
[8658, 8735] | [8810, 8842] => 1.02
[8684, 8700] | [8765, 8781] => 0.91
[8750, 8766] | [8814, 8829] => 1.14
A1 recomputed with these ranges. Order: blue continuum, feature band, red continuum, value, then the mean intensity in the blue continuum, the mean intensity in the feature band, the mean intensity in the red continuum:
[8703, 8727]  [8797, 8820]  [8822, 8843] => 1.6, 3.71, 3.54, 3.83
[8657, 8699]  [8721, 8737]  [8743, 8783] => -0.8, 3.64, 3.68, 3.41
